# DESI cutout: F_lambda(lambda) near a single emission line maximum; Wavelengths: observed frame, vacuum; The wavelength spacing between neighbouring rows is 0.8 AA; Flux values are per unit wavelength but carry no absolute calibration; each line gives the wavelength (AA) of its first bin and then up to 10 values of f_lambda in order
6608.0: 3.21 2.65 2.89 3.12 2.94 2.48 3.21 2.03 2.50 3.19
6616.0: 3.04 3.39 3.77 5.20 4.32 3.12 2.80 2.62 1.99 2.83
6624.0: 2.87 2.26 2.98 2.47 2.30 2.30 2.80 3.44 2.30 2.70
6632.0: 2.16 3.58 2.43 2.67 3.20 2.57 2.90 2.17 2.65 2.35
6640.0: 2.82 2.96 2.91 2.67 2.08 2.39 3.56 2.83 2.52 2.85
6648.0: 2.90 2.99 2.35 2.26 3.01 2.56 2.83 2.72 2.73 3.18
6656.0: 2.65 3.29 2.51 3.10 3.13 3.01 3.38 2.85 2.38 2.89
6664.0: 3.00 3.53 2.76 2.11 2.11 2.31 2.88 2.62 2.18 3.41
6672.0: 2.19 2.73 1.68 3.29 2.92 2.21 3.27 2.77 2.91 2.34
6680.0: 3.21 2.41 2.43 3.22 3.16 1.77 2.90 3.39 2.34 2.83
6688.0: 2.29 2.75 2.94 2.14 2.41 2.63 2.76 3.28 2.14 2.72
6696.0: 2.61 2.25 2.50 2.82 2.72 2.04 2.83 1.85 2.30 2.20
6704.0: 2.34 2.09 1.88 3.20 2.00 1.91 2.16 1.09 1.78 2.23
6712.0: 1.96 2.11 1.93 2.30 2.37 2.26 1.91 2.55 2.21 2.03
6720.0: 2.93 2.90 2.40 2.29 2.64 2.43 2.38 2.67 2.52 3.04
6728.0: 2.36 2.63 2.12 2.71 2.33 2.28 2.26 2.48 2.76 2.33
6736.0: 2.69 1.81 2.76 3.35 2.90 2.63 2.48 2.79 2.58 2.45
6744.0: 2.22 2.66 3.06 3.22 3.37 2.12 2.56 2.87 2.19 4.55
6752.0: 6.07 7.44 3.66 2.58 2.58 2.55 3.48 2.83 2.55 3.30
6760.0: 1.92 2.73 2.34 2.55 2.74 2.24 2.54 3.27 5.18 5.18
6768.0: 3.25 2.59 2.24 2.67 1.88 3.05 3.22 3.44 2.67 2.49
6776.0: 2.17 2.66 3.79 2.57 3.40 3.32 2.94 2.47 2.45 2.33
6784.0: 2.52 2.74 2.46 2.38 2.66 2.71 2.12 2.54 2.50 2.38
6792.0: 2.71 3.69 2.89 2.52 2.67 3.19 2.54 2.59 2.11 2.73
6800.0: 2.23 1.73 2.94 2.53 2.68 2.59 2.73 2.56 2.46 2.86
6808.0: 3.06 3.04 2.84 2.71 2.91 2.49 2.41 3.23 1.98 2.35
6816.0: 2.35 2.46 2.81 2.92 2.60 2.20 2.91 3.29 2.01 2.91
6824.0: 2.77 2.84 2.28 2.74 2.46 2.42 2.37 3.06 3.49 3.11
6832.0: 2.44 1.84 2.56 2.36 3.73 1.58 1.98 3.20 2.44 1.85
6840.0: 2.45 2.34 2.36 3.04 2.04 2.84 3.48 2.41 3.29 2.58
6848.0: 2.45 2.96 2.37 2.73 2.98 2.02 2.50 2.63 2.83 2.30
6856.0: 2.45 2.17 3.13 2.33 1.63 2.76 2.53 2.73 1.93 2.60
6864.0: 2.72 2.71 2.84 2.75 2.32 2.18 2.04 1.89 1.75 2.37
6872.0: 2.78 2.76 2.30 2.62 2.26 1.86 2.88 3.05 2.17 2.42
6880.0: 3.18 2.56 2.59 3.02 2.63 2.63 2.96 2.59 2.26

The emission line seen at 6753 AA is [S II] 6716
